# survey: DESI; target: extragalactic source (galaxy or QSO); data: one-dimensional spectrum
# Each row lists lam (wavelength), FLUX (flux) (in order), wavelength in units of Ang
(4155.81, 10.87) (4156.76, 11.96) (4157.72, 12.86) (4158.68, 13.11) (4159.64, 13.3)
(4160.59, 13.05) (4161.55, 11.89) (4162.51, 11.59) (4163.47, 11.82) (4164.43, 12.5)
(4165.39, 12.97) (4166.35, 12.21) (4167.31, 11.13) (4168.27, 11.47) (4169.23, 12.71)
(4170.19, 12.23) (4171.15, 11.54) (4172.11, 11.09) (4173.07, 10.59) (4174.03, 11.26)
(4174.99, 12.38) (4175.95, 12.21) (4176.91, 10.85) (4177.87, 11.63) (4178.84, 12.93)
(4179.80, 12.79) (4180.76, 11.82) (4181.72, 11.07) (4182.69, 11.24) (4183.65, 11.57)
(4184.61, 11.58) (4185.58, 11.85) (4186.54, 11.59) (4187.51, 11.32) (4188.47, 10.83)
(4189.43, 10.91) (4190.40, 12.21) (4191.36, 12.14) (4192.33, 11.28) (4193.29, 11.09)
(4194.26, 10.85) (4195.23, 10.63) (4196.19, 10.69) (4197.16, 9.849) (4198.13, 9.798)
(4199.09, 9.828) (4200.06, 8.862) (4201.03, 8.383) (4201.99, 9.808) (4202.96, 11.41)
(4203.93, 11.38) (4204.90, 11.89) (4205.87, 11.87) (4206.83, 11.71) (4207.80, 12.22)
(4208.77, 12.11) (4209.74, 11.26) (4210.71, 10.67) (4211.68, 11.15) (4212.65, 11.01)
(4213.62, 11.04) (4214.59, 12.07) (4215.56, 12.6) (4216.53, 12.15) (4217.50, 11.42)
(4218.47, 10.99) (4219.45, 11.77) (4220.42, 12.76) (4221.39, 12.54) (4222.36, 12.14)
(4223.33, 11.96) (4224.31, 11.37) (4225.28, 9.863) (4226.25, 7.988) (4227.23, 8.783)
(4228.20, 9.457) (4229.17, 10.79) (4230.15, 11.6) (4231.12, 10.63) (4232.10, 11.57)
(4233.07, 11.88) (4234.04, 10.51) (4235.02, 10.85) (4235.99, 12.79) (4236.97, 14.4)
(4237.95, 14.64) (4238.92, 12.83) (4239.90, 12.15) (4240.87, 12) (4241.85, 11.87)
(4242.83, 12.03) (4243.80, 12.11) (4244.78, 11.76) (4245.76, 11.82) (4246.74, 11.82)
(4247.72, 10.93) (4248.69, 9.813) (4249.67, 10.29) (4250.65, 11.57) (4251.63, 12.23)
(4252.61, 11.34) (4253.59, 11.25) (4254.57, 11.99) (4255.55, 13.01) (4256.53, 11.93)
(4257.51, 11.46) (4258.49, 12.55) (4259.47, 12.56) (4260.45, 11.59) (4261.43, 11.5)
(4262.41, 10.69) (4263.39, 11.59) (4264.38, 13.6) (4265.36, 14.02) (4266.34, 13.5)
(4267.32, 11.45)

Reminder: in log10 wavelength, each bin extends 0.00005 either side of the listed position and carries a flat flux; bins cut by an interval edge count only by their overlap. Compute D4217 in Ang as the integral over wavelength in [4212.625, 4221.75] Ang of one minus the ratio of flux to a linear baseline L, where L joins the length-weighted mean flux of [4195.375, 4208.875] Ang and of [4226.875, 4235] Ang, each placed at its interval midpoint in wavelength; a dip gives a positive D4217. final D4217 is -1.0 Ang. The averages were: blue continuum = 10.7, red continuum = 10.7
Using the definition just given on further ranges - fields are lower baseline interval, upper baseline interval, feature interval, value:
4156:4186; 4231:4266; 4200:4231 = 2.2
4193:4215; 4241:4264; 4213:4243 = -0.9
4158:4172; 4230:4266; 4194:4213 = 2.1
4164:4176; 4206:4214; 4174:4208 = 1.3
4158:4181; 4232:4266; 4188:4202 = 1.8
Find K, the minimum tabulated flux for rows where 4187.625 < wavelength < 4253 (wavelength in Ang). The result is 7.988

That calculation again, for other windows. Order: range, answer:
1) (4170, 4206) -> 8.383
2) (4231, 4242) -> 10.51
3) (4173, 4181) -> 10.59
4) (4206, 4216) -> 10.67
